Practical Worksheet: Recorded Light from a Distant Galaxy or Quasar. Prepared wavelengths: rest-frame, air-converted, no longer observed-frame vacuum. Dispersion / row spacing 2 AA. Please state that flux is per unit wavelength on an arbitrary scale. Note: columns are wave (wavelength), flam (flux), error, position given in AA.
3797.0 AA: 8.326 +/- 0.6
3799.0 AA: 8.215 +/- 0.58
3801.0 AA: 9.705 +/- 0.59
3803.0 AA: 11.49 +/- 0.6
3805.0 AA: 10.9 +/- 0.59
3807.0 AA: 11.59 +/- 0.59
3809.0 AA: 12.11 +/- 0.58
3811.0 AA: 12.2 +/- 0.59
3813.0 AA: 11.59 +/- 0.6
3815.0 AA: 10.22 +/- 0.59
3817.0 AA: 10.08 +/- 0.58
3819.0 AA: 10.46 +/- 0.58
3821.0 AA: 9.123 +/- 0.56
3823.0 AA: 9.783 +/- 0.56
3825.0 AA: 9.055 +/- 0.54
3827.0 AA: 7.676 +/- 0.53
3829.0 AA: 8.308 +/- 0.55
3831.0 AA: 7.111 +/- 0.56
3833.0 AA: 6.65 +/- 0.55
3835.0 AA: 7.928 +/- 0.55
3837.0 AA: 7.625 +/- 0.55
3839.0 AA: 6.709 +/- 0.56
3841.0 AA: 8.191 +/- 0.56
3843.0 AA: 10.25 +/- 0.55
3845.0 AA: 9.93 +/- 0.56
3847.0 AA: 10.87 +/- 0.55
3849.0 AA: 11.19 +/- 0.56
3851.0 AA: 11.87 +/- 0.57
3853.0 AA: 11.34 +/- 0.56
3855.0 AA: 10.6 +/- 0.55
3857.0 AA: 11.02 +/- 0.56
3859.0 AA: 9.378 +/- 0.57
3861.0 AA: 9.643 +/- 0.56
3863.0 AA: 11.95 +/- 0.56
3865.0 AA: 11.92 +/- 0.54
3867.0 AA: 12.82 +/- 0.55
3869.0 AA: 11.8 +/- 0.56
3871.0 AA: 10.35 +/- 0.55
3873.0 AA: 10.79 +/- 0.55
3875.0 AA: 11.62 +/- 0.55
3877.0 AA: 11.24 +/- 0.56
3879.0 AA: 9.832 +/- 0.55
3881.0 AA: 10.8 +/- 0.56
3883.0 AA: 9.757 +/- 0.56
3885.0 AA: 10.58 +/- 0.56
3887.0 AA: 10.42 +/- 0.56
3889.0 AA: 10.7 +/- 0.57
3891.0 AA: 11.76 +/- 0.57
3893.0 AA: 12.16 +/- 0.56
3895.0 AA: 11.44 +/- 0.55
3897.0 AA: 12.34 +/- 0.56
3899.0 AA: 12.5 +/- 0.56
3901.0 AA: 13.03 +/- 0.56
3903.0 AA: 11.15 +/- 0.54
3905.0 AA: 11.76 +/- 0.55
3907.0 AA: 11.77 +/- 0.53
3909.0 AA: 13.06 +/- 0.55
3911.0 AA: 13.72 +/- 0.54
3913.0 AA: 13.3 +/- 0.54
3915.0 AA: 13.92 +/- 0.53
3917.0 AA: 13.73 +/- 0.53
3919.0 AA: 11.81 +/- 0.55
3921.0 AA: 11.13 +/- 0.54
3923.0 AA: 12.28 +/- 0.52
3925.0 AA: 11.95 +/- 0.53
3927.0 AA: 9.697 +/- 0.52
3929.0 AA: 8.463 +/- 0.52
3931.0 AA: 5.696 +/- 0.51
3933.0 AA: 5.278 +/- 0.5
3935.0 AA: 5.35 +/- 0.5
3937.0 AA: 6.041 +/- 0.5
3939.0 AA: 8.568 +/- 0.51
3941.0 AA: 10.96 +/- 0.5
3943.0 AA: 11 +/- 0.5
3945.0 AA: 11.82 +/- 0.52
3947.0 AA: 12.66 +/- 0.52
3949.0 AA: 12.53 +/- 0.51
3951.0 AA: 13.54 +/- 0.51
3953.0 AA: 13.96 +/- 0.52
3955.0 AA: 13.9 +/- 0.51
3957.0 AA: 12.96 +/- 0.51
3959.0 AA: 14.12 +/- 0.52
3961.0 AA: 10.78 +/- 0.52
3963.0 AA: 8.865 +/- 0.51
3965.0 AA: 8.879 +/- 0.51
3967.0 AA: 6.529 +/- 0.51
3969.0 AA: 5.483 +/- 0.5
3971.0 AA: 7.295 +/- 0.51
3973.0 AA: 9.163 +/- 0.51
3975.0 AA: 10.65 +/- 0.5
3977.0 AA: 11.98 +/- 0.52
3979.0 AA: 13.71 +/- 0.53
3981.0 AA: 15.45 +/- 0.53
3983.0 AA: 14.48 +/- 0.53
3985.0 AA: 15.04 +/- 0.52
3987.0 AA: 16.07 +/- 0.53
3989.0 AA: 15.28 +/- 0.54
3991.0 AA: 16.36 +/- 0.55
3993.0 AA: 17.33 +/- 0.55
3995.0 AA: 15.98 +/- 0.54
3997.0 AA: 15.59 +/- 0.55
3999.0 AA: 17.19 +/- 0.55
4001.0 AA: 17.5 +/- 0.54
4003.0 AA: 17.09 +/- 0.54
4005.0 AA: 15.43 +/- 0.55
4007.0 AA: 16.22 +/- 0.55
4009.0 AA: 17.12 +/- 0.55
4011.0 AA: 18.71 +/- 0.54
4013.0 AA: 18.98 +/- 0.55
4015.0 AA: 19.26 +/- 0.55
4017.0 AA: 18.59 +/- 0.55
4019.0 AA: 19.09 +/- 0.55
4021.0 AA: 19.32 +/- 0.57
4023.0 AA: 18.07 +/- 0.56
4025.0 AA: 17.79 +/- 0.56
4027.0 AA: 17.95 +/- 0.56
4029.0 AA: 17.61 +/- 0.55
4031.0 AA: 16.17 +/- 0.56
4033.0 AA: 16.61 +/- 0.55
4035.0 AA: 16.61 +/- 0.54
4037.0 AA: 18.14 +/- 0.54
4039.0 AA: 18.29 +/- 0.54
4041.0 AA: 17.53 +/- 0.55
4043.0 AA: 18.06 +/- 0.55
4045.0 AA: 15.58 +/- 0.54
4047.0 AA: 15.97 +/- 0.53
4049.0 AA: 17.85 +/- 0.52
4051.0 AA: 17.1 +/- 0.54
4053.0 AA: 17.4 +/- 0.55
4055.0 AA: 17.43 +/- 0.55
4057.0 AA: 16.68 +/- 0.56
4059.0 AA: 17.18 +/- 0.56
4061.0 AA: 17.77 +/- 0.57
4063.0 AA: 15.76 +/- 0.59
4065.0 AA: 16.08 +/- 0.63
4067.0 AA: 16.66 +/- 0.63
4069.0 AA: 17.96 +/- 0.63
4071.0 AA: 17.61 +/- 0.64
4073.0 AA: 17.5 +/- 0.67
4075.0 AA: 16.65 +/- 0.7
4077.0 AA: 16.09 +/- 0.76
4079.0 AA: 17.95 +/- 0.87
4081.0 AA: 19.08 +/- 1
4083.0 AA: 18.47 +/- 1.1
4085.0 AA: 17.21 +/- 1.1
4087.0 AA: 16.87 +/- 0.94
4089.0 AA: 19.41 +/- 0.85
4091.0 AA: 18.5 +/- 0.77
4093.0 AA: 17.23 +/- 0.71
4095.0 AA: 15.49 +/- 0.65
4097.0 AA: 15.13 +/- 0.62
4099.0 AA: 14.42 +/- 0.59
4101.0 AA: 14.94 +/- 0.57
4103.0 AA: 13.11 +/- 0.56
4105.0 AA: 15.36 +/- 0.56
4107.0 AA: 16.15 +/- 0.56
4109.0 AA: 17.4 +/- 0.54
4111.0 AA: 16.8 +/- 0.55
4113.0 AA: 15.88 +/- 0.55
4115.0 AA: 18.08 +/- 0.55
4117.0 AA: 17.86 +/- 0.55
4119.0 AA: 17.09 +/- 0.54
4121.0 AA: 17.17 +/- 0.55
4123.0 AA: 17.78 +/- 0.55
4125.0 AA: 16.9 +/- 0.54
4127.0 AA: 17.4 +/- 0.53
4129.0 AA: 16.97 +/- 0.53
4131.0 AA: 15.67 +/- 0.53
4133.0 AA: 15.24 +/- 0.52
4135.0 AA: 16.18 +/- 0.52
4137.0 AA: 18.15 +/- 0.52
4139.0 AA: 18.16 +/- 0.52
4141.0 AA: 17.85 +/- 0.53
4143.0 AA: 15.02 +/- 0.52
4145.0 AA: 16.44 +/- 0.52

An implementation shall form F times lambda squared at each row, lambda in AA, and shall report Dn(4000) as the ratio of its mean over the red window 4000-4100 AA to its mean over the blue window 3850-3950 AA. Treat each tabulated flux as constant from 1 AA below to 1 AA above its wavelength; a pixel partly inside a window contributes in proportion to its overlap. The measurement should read 1.70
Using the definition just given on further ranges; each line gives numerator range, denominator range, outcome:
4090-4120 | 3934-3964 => 1.57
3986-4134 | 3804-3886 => 1.87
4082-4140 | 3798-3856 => 1.98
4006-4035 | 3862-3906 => 1.68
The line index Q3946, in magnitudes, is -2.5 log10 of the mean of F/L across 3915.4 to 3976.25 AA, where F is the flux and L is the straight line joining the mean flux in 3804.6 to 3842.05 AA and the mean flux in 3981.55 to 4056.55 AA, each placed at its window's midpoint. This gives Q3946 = 0.35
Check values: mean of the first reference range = 9.31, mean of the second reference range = 17.1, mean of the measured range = 10.2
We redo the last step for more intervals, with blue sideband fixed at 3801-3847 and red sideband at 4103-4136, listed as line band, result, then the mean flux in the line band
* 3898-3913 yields -0.09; 12.5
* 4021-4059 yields -0.18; 17.3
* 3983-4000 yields -0.18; 16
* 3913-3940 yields 0.23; 9.67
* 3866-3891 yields -0.01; 10.9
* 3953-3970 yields 0.22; 10.4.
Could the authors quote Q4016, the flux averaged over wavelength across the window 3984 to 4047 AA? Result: 17.2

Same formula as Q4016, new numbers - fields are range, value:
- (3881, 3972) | 10.9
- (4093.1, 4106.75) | 15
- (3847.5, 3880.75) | 11.1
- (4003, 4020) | 17.9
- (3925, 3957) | 10.1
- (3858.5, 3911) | 11.4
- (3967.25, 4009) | 14.1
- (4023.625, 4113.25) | 16.9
